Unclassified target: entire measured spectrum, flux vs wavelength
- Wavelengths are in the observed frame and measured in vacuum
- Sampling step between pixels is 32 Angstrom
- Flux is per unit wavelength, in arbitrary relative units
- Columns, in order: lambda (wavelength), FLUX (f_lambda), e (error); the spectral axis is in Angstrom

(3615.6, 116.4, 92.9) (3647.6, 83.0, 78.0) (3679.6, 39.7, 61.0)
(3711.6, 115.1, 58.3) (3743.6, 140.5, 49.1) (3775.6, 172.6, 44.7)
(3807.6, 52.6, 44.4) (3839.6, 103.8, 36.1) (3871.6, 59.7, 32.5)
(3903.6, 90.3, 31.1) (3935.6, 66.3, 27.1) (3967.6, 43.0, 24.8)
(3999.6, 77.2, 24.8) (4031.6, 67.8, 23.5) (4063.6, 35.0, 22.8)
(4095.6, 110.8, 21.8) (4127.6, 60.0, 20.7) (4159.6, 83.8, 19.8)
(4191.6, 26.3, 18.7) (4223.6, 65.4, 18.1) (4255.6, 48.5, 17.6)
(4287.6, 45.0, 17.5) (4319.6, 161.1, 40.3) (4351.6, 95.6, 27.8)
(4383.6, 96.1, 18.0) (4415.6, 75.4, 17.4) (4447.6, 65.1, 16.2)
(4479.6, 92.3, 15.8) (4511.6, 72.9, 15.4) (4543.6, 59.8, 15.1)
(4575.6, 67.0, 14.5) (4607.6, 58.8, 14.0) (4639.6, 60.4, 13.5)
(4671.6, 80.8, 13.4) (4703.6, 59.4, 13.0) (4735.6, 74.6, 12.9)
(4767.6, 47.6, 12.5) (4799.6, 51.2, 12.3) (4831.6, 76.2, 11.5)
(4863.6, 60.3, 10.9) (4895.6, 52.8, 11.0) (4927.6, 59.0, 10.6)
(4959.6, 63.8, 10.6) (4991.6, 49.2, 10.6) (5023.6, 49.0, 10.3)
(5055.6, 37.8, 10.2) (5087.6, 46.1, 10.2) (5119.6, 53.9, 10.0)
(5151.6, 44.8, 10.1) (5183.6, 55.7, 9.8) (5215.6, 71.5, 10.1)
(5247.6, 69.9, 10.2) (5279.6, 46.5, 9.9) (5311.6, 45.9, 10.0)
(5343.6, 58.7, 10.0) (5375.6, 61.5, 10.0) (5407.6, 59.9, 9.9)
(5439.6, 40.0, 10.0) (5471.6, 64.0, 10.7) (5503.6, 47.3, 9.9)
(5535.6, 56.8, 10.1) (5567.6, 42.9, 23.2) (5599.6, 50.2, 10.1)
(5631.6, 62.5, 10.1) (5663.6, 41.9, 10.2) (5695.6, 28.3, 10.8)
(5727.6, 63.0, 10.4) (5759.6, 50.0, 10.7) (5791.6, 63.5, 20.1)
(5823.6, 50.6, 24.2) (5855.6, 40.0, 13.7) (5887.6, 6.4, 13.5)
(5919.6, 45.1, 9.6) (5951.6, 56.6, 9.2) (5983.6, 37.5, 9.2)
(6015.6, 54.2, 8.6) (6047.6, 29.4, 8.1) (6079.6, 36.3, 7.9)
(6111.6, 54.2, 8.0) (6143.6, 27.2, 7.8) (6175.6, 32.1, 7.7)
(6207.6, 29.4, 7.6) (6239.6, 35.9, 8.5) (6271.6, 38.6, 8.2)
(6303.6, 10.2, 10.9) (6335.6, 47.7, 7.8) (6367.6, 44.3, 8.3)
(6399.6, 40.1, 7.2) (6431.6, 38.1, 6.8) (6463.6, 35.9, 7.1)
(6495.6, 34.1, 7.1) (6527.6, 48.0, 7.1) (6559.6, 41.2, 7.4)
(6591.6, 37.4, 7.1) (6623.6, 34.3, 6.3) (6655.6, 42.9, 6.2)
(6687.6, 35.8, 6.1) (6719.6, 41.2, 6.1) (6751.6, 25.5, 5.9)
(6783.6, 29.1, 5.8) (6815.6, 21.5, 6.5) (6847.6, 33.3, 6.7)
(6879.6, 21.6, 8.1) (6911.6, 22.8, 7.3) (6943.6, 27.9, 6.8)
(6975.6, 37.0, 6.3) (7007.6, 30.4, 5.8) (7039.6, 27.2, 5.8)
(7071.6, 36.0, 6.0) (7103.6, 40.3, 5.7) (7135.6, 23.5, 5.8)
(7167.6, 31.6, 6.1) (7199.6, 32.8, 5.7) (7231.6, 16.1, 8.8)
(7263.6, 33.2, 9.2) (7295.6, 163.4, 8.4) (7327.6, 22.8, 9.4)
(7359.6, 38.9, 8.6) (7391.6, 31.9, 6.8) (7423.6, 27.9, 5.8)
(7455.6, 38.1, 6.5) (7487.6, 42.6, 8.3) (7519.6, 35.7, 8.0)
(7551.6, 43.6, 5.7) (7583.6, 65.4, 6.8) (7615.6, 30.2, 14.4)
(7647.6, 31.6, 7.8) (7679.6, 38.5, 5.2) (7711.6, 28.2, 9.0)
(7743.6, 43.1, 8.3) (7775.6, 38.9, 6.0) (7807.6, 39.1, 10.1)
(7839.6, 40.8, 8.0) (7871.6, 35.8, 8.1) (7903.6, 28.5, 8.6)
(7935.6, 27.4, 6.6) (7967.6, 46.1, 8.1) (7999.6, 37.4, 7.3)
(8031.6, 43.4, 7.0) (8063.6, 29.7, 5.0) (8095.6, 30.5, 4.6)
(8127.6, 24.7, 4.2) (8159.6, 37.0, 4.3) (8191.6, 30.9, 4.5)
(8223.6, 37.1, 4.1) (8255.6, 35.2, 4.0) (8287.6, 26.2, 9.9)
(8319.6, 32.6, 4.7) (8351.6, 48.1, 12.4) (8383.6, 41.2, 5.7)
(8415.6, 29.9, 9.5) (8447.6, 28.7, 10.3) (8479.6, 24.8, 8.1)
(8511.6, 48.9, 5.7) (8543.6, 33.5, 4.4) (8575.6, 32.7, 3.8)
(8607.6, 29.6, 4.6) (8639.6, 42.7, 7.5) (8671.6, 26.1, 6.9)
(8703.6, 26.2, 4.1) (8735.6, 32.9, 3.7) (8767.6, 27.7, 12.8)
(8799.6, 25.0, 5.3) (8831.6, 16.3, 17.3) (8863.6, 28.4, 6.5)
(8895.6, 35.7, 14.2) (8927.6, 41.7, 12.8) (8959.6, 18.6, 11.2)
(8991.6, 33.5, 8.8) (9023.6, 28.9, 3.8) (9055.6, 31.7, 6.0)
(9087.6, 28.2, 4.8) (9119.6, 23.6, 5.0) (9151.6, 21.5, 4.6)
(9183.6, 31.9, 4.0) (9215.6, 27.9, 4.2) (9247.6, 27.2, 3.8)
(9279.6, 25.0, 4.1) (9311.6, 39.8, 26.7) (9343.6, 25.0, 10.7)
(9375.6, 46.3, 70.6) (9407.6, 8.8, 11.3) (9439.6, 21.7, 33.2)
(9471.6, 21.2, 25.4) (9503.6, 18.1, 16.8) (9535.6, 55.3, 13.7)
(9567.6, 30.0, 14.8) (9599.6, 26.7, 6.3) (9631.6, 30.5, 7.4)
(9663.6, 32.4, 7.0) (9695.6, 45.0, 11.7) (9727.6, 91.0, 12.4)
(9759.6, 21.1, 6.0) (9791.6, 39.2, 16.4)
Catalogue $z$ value 0.959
